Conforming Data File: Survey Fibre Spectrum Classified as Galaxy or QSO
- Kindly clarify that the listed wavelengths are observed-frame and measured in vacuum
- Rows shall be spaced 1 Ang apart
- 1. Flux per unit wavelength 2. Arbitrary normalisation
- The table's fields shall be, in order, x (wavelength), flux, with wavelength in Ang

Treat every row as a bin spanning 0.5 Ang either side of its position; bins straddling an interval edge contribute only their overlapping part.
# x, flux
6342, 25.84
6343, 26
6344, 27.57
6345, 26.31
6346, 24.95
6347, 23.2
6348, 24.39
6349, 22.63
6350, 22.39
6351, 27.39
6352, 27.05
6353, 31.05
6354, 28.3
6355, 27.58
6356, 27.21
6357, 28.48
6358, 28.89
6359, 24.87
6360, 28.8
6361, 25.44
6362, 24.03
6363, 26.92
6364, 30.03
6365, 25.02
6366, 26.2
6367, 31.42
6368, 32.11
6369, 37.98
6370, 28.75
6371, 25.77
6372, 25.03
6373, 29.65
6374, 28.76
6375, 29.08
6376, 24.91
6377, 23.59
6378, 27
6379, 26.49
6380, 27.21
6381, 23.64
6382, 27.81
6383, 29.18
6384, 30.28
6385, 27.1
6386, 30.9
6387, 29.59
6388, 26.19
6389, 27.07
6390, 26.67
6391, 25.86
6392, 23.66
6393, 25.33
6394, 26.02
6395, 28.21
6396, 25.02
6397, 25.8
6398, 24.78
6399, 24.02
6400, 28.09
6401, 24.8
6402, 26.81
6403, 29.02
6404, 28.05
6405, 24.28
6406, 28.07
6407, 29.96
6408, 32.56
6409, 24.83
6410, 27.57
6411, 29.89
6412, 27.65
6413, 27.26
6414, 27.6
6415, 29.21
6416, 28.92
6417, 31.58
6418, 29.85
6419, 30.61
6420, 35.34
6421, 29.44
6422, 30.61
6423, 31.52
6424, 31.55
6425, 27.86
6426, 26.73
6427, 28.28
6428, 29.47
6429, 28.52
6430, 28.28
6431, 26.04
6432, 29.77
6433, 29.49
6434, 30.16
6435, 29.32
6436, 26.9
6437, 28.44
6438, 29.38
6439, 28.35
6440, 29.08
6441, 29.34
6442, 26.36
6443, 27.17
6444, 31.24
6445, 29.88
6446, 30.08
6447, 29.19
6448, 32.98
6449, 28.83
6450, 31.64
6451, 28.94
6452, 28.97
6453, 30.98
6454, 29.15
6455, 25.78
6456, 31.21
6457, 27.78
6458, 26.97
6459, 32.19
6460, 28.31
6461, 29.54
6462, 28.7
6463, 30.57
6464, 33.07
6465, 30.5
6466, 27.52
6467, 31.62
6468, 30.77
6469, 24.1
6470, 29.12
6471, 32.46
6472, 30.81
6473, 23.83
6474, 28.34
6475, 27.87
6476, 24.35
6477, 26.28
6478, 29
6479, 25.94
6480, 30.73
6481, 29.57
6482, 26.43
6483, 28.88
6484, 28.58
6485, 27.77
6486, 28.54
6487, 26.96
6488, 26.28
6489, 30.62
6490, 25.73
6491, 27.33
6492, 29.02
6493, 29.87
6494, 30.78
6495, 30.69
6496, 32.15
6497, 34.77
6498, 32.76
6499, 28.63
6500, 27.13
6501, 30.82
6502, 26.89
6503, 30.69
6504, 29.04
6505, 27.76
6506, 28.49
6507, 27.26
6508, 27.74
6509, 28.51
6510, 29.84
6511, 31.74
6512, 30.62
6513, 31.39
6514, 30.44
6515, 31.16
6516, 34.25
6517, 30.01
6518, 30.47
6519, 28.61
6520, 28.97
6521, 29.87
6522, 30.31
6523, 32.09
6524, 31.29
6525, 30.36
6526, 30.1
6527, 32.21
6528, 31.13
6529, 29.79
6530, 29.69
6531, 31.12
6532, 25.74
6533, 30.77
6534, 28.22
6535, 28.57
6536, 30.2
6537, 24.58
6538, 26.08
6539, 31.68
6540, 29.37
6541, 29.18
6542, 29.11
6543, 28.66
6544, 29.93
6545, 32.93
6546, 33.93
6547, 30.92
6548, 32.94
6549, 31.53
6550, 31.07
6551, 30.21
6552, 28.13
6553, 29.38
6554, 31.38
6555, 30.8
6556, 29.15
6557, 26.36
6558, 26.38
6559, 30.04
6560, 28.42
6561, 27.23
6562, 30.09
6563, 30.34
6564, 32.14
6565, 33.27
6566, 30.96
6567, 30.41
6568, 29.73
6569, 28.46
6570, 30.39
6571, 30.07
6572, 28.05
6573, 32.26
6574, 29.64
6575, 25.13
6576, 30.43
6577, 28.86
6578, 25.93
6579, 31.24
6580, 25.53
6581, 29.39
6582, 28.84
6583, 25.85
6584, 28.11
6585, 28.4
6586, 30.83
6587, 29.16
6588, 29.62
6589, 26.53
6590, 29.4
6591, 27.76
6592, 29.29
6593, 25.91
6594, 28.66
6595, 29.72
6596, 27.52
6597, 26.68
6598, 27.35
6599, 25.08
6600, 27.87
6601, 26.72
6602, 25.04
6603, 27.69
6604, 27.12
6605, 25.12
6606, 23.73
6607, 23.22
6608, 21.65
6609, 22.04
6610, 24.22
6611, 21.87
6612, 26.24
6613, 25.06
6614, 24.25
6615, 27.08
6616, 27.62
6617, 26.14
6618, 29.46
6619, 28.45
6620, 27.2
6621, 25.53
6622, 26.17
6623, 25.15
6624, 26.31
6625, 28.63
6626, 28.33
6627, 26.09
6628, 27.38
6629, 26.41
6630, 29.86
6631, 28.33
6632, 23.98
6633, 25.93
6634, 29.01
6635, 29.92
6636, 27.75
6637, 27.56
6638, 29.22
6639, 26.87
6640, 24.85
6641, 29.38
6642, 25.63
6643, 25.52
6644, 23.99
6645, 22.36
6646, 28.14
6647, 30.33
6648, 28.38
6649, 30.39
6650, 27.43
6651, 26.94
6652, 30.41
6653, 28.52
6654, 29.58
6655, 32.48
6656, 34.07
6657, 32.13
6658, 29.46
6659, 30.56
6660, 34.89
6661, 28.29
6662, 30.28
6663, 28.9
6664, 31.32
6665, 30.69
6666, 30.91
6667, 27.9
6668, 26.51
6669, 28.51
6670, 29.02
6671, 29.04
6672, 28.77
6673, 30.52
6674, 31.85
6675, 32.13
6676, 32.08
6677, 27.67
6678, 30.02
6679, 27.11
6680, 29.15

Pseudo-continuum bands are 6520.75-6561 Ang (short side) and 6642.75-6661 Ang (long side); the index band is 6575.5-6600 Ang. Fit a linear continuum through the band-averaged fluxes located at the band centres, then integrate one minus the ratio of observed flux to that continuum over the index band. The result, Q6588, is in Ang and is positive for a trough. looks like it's 1.2 Ang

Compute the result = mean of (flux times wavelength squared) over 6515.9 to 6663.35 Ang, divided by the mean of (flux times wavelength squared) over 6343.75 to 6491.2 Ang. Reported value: 1.1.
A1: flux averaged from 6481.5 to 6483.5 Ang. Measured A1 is 27.7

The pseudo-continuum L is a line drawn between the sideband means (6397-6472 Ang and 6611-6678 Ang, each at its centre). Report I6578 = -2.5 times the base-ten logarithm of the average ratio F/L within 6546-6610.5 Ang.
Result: 0.00 mag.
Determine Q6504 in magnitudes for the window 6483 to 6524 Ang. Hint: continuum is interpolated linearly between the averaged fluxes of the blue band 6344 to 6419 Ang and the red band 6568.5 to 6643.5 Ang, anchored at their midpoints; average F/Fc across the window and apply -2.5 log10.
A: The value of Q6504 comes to -0.09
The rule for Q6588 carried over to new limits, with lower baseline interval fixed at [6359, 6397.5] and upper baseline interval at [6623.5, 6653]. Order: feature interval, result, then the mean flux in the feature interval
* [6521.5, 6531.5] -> -1.2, 30.8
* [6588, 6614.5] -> 1.3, 26.1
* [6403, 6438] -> -2.0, 29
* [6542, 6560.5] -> -1.8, 30.1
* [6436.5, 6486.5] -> -2.8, 28.9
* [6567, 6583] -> -0.8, 28.9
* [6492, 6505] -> -1.3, 30.2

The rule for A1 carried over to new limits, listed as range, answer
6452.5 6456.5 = 29.3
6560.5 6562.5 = 28.7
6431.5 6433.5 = 29.6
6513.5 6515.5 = 30.8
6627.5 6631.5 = 28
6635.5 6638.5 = 28.2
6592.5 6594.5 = 27.3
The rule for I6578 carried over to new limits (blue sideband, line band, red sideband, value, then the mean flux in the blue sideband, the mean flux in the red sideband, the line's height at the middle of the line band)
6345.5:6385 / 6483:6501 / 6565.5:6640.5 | -0.08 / 27.3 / 27.4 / 27.3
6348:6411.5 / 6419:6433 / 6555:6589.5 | -0.07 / 27.3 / 29.1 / 27.7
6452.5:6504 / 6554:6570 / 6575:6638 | -0.07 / 29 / 27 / 27.7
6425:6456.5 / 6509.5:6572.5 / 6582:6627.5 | -0.09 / 29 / 26.7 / 27.6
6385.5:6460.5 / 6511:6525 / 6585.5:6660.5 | -0.10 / 28.5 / 27.4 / 28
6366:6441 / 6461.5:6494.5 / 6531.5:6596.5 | 0.00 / 28.2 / 29.2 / 28.7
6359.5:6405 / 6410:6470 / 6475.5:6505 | -0.05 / 27.3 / 28.8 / 28.1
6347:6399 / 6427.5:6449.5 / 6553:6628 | -0.07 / 27.1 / 27.7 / 27.3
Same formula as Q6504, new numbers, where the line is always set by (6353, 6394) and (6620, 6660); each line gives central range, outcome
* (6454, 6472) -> -0.066 mag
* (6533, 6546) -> -0.055 mag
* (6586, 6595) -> -0.023 mag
